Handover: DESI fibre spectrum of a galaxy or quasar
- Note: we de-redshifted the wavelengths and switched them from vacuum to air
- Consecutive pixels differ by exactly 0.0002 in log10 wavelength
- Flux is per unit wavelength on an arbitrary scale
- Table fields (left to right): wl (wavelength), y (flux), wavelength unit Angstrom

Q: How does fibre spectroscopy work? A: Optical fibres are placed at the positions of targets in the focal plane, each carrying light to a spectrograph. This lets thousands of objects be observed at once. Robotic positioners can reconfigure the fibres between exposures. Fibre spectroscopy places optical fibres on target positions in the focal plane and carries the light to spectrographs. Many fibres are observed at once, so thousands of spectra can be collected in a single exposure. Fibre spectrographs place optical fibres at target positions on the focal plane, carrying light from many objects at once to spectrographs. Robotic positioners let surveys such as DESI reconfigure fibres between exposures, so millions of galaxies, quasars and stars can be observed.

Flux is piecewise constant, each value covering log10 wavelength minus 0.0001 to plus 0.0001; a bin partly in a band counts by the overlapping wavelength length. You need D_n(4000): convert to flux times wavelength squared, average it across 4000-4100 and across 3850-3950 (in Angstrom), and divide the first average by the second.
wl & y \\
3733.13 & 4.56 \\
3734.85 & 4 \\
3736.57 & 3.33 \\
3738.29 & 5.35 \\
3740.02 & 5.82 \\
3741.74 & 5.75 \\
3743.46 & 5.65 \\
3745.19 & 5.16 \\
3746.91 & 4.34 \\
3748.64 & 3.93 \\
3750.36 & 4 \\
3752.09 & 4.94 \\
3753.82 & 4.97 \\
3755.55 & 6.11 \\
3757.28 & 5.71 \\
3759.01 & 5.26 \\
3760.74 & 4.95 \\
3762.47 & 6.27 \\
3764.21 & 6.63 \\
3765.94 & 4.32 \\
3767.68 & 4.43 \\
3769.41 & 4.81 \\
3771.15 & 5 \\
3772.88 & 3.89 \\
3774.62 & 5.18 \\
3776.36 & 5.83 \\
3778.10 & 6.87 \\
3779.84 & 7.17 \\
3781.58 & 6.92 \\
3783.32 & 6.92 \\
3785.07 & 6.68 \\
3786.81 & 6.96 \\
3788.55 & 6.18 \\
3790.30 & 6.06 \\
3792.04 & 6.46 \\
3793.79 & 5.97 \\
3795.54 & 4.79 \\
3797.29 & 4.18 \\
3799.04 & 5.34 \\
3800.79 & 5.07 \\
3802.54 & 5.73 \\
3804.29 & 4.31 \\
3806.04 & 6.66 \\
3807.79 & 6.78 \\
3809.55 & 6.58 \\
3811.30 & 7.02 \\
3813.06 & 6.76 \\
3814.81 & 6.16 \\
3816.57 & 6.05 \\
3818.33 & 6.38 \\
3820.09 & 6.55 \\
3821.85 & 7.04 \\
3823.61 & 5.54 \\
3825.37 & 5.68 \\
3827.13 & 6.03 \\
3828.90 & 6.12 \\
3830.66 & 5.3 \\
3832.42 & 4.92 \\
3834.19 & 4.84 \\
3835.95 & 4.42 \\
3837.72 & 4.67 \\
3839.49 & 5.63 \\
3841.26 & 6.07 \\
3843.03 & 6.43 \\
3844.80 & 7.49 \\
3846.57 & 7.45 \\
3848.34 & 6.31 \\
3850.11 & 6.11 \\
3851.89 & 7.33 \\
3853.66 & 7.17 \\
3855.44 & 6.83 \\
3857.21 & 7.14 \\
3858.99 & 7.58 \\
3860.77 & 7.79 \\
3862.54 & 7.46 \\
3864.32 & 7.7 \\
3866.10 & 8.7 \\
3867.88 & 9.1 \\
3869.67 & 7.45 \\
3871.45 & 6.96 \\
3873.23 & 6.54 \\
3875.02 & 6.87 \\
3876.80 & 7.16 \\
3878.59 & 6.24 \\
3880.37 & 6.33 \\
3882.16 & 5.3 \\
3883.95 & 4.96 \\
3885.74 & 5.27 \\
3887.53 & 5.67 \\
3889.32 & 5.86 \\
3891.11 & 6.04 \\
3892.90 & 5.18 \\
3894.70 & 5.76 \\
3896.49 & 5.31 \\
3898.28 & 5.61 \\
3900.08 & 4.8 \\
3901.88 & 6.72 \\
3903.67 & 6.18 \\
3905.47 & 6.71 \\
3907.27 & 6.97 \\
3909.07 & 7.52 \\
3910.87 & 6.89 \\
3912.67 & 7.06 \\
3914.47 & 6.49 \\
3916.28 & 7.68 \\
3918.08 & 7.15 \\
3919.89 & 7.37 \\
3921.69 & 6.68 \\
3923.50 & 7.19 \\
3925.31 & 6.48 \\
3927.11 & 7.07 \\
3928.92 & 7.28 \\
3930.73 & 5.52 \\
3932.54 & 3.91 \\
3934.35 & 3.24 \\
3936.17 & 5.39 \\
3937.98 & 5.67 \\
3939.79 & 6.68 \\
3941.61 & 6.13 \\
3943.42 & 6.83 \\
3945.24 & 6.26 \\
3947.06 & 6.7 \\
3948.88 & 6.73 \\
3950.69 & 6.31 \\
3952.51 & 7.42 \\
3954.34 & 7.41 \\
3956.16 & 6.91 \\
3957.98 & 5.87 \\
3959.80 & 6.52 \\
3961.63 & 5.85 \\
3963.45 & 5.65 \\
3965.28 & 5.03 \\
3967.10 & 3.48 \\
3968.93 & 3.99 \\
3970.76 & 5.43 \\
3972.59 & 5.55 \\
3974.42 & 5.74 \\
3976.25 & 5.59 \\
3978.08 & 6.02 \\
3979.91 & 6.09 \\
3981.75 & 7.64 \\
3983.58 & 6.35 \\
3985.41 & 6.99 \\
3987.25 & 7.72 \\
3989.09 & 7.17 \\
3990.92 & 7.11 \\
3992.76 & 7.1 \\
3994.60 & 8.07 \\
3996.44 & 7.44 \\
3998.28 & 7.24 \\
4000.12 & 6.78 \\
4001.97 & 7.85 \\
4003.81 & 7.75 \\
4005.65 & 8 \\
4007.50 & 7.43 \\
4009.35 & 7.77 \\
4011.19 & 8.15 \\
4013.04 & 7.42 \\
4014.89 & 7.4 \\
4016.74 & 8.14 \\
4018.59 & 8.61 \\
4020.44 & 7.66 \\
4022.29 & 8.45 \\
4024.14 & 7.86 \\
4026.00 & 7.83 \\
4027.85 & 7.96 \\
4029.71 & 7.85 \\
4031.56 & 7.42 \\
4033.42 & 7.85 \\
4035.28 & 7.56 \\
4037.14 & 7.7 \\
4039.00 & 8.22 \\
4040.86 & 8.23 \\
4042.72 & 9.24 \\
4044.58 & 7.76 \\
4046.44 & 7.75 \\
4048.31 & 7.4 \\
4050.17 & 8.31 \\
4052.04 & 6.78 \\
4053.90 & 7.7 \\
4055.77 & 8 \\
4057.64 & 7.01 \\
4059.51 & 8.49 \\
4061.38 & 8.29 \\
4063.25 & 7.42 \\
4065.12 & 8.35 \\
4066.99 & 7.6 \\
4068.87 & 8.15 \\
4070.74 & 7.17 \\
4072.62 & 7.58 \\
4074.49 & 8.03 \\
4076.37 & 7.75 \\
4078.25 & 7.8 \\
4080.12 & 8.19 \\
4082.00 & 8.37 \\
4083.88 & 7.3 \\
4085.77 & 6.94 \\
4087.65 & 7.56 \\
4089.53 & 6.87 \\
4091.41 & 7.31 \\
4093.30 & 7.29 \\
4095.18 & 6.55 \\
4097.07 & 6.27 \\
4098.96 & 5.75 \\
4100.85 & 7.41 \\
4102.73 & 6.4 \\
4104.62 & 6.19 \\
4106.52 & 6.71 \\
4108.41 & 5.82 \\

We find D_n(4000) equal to 1.27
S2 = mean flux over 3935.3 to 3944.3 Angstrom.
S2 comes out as 6.15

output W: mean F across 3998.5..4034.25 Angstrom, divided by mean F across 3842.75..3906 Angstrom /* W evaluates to 1.18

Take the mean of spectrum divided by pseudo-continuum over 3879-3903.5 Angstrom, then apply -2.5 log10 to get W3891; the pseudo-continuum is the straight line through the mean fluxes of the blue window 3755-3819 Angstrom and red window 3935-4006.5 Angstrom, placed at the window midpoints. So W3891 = 0.10 mag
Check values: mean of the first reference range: 5.85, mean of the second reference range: 6.46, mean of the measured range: 5.63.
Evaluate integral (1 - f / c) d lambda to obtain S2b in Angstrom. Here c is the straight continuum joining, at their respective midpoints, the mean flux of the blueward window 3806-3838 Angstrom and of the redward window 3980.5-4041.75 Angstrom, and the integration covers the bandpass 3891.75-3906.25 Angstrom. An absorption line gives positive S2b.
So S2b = 1.92 Angstrom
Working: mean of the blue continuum 5.98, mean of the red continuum 7.65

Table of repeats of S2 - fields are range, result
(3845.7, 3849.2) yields 6.89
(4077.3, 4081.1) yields 8.01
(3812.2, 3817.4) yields 6.33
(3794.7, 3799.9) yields 4.77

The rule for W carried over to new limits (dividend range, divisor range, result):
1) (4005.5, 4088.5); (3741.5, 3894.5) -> 1.30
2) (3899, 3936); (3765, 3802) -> 1.13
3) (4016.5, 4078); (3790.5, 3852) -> 1.33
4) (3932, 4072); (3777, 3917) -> 1.11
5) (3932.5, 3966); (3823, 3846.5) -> 1.07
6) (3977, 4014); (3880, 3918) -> 1.19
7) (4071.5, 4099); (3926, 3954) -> 1.20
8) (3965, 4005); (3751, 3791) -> 1.13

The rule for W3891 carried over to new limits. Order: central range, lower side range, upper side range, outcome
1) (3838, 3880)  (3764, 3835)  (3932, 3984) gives -0.202 mag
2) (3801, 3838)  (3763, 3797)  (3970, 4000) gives 0.019 mag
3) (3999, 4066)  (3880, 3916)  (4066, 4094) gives -0.094 mag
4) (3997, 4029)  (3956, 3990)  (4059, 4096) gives -0.178 mag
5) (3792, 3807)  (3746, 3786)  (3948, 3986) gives 0.040 mag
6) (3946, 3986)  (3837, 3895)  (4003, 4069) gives 0.213 mag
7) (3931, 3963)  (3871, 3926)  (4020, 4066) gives 0.131 mag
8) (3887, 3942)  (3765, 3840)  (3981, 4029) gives 0.098 mag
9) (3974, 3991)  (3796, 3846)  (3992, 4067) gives 0.112 mag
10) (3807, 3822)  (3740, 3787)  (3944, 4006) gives -0.146 mag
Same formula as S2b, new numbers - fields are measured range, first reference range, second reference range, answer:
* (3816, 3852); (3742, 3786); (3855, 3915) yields 0.71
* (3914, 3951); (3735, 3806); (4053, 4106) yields 0.84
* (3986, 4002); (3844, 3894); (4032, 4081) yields 0.30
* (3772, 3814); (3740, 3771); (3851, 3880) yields -0.85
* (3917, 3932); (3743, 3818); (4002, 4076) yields 0.21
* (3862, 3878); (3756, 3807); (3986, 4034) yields -2.65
